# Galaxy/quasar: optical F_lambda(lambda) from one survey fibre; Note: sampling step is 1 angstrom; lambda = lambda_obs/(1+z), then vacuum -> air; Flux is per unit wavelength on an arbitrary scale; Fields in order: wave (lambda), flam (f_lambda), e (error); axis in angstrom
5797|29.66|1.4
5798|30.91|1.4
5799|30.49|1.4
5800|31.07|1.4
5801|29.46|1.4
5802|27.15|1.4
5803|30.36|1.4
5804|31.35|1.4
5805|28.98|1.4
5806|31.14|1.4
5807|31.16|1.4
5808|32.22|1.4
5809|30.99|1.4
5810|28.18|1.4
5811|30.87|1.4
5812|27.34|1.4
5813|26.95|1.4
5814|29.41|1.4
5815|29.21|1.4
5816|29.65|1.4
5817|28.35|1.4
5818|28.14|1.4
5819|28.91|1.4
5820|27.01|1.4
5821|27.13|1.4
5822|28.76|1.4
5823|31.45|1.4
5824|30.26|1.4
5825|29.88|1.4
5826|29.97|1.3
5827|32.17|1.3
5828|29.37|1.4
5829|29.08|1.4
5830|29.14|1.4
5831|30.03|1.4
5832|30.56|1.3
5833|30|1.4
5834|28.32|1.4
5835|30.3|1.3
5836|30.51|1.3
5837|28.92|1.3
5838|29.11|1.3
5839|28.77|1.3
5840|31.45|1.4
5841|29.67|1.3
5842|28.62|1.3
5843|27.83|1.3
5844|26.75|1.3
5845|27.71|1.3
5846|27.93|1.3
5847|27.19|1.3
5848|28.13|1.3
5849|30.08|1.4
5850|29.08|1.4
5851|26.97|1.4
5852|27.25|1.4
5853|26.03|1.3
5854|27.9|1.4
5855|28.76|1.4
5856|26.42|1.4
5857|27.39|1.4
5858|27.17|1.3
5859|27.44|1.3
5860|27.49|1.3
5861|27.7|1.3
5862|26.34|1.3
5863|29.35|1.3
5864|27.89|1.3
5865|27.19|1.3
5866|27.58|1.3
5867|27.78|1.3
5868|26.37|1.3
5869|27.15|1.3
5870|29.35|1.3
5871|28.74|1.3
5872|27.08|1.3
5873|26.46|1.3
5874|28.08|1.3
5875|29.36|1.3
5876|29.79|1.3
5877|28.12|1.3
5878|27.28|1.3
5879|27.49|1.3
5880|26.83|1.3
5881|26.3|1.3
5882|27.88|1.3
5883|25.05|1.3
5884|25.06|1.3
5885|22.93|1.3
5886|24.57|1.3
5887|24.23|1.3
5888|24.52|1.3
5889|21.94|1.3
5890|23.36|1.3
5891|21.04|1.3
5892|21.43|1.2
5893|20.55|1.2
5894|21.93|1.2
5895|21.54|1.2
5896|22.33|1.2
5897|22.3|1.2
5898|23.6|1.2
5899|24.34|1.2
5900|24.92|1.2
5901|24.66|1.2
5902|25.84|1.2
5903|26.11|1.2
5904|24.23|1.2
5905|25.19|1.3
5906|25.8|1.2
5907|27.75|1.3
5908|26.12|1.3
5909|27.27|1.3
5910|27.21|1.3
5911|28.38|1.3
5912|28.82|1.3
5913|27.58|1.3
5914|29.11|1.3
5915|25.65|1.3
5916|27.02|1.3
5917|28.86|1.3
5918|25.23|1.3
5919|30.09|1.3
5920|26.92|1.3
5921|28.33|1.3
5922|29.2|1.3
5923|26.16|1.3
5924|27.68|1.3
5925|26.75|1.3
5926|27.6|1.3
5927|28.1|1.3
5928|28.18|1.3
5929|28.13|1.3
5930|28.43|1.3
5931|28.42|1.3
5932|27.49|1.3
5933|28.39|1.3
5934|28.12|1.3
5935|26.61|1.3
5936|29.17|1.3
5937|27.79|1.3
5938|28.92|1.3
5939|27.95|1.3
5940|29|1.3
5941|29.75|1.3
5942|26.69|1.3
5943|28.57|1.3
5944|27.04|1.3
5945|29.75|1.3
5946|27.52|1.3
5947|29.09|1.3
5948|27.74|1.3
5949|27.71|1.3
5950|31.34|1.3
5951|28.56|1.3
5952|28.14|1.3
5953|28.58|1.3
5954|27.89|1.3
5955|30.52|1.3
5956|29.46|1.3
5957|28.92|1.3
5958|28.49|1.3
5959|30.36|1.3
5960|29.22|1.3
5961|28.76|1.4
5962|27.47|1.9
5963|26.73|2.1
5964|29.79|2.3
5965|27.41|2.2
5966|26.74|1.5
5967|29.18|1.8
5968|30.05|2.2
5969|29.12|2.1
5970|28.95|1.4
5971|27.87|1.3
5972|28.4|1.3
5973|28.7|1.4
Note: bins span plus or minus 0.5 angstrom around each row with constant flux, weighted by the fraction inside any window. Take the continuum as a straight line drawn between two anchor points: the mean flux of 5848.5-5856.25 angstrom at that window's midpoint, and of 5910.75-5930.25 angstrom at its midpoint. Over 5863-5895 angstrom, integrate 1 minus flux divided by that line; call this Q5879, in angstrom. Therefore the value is 2.2 angstrom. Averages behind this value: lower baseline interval 27.9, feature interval 25.9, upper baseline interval 27.8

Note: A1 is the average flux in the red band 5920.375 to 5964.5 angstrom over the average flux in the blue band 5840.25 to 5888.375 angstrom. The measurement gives 1.0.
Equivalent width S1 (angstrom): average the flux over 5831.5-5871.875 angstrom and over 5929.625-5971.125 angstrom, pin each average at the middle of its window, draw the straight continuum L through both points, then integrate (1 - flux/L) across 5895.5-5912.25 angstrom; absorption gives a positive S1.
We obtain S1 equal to 1.7 angstrom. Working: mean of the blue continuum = 28.2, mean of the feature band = 25.5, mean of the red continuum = 28.5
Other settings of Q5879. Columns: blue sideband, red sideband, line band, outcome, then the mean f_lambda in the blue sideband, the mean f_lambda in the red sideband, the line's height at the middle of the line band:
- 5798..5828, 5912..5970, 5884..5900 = 3.3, 29.6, 28.3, 28.8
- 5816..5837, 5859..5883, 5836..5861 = 0.4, 29.5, 27.7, 28.6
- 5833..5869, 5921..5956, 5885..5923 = 3.9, 28.1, 28.3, 28.2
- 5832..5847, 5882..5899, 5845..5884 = -2.4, 29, 23.1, 26.1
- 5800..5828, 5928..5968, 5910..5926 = 0.6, 29.5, 28.5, 28.7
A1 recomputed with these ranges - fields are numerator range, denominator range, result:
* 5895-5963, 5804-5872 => 0.96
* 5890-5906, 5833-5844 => 0.80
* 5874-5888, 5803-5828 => 0.90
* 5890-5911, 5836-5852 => 0.85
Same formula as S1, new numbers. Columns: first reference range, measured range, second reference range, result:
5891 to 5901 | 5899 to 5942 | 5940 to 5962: -3.59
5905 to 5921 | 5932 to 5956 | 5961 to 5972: -0.44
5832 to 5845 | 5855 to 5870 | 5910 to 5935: 0.68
